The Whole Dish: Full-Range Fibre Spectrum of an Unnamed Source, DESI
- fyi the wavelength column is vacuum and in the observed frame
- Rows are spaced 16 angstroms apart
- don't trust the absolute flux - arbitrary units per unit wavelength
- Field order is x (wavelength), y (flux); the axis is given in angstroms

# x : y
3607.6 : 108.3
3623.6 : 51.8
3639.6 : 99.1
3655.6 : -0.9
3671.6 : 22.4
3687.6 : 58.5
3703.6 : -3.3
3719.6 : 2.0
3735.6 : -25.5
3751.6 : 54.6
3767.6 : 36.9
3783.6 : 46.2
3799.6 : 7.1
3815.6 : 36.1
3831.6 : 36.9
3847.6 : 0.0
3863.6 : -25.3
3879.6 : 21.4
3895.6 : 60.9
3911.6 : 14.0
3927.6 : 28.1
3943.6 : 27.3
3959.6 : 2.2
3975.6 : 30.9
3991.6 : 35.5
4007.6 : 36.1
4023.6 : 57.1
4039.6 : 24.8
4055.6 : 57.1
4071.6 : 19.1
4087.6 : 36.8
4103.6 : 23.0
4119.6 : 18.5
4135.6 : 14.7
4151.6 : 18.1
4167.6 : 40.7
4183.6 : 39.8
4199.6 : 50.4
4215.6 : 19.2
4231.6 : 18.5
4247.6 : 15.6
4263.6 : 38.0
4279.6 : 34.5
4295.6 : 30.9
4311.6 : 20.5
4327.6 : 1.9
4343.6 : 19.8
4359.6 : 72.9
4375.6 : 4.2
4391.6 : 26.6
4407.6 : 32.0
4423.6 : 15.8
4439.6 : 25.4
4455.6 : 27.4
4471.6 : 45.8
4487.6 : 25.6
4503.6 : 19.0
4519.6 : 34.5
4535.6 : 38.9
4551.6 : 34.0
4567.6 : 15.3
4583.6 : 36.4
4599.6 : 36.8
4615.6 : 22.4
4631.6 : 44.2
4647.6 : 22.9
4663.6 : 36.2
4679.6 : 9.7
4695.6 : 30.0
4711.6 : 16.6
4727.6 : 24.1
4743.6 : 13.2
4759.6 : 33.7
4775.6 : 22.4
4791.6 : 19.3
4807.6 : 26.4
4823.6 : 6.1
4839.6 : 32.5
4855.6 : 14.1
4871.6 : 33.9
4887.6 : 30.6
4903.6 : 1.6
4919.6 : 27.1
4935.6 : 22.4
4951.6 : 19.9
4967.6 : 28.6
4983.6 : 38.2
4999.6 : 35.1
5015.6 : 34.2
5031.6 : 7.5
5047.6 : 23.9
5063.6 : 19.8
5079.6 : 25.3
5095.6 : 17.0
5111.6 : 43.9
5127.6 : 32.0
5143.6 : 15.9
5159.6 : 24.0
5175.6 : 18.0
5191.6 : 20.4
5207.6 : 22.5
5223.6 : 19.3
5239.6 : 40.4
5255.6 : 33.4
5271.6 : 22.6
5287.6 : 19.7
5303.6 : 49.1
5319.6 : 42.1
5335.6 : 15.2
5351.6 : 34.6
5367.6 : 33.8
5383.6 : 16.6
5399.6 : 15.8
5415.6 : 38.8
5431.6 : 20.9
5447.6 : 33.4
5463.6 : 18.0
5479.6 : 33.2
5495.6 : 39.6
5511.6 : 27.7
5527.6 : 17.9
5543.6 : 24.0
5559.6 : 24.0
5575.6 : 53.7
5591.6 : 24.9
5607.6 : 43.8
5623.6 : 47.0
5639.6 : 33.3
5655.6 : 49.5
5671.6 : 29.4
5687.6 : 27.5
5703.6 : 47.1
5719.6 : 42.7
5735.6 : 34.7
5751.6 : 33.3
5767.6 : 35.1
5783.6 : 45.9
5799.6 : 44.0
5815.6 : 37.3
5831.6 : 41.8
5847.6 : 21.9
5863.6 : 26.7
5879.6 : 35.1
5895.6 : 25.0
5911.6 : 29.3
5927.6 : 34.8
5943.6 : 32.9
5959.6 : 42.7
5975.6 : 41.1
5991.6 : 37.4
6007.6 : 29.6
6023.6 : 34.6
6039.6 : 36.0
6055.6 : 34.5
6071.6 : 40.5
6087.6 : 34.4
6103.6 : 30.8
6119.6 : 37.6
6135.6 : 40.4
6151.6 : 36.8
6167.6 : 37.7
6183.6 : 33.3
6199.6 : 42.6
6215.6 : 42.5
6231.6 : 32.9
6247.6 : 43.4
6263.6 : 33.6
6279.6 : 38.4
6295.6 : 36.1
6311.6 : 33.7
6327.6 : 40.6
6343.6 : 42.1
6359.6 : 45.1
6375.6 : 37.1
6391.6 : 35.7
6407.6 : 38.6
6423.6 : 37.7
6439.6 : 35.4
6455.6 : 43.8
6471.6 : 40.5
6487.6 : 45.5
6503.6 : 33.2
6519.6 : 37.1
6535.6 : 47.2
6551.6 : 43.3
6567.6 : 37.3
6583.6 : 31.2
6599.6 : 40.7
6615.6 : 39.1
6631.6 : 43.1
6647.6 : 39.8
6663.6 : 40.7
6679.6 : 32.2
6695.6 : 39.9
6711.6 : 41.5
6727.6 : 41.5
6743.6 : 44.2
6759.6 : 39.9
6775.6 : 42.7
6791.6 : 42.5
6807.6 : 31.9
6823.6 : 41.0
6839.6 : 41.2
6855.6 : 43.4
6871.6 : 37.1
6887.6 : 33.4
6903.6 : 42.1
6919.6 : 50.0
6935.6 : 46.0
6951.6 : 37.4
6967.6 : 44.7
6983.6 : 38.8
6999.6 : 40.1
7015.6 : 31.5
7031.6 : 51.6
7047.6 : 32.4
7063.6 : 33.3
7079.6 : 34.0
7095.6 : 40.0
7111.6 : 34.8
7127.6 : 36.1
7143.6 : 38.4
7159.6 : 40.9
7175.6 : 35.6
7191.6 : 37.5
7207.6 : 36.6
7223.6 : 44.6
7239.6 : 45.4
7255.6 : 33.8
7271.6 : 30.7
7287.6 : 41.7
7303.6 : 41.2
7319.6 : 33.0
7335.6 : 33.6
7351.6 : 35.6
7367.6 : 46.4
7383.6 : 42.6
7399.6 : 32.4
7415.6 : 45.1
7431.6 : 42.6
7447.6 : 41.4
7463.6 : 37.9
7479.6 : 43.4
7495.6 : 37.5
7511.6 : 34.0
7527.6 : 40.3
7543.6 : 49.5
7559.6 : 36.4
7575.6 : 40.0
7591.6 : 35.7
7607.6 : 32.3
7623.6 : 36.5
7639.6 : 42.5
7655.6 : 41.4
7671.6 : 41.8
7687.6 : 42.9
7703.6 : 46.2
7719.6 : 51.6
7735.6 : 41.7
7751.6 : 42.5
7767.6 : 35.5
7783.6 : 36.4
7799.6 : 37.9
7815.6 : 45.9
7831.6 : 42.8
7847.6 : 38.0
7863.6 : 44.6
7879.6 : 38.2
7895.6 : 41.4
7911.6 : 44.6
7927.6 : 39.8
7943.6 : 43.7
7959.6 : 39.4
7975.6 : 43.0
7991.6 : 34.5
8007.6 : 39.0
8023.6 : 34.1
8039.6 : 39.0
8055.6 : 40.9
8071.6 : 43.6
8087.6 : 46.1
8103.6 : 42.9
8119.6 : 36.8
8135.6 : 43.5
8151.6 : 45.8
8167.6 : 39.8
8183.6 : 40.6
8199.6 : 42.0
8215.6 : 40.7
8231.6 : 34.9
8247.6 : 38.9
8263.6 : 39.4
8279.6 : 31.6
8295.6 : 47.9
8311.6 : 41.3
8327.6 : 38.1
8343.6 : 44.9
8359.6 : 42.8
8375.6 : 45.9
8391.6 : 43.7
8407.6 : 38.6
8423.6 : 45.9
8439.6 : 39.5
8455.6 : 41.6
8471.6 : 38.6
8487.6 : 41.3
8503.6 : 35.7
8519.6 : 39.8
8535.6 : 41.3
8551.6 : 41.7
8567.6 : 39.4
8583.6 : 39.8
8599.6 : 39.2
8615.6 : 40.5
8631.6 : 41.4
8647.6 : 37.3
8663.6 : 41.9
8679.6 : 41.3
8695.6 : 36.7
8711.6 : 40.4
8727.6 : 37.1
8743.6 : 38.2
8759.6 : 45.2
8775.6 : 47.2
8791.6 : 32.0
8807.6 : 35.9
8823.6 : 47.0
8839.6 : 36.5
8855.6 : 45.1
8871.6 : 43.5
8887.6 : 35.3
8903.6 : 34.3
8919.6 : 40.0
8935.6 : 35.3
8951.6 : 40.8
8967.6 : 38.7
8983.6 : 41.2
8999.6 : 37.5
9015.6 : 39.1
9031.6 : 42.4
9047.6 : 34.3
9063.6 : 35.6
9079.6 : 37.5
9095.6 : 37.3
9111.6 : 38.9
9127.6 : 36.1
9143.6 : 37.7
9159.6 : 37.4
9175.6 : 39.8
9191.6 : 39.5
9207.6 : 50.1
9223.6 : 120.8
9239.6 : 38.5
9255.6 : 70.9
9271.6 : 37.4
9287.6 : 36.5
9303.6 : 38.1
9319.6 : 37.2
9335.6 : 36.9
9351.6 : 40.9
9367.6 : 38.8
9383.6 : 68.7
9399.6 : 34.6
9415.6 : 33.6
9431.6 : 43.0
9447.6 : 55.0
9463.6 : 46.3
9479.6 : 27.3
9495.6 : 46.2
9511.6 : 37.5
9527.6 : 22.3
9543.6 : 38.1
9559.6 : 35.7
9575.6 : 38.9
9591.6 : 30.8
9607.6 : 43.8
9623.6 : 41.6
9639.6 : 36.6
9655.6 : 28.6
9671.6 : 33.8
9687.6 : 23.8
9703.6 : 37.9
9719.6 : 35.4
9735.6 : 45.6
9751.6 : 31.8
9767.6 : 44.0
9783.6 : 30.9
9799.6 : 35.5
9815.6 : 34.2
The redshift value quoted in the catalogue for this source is 0.405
